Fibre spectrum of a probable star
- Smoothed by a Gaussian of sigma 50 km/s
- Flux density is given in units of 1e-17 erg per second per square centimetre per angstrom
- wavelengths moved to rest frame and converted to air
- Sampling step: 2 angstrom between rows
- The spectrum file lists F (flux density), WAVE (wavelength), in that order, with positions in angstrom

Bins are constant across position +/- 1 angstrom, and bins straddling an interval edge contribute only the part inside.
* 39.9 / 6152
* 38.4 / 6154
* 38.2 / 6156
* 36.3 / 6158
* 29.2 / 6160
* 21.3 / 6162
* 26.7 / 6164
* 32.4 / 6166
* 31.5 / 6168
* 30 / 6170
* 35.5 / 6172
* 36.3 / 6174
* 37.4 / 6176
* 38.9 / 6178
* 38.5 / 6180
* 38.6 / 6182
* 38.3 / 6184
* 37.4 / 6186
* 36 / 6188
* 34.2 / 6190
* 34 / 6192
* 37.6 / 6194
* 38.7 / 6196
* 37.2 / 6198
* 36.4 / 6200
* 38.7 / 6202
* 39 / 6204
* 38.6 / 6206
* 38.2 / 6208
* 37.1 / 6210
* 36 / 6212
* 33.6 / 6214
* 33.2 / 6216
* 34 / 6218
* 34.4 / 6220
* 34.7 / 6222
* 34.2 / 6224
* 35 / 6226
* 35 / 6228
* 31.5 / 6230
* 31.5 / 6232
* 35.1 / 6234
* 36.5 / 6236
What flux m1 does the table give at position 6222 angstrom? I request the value 34.7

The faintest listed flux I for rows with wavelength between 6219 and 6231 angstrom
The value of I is 31.5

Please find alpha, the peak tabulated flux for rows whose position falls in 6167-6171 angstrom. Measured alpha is 31.5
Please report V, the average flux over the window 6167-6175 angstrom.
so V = 33.3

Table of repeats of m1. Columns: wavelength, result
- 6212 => 36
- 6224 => 34.2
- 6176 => 37.4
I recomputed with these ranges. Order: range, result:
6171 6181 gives 35.5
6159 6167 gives 21.3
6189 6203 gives 34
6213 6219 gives 33.2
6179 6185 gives 38.3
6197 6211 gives 36.4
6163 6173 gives 26.7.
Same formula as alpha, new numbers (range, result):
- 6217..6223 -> 34.7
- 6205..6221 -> 38.6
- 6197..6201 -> 37.2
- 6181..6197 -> 38.7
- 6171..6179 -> 38.9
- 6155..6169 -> 38.2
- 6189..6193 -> 34.2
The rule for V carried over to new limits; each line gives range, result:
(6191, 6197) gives 36.8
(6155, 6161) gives 34.6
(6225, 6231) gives 33.8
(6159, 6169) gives 28.2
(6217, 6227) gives 34.5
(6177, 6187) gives 38.3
